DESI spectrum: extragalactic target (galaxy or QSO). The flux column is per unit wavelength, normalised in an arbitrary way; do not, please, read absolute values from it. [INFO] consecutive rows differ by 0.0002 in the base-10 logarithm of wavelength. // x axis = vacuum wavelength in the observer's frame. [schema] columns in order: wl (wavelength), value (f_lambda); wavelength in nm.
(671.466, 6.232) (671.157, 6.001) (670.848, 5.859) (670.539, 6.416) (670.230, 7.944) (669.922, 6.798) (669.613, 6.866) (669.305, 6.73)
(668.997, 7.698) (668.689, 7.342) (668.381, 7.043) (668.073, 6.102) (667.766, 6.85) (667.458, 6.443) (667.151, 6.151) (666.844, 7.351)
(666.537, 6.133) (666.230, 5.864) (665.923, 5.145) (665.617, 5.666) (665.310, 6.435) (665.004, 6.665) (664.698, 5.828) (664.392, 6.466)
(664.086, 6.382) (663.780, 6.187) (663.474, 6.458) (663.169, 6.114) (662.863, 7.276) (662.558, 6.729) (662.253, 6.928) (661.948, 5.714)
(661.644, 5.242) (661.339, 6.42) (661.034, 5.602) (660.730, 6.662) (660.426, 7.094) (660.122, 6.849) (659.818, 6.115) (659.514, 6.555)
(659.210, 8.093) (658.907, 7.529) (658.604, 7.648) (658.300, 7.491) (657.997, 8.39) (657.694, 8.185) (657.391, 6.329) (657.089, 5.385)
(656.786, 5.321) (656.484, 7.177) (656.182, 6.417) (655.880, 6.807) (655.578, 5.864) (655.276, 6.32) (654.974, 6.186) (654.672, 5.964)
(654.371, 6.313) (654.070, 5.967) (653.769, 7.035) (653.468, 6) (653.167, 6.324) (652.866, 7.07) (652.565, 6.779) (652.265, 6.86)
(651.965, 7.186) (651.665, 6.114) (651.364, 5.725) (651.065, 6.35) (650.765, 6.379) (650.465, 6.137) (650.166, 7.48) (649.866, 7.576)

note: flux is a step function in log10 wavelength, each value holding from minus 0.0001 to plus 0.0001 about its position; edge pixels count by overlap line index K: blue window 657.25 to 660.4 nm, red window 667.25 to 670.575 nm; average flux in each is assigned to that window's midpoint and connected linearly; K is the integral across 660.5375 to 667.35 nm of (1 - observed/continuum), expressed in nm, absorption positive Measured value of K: 0.83 nm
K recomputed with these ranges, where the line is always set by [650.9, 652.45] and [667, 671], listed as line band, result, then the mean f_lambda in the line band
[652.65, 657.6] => 0.162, 6.31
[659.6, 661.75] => 0.102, 6.31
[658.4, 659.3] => -0.153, 7.72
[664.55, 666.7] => 0.242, 5.97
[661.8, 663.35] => 0.026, 6.55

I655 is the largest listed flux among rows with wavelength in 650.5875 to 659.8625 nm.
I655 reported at 8.39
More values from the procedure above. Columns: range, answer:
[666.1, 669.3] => 7.698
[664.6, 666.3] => 6.665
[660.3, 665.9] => 7.276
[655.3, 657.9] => 8.185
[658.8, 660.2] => 8.093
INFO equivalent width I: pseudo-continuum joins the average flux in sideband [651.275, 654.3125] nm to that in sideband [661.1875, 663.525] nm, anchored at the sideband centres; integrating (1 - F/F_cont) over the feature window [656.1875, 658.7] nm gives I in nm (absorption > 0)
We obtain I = -0.20 nm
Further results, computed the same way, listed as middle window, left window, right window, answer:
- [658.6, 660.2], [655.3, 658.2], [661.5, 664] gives -0.143 nm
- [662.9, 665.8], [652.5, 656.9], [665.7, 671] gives 0.121 nm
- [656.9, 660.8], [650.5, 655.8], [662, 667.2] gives -0.454 nm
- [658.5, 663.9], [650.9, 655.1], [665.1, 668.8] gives -0.189 nm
